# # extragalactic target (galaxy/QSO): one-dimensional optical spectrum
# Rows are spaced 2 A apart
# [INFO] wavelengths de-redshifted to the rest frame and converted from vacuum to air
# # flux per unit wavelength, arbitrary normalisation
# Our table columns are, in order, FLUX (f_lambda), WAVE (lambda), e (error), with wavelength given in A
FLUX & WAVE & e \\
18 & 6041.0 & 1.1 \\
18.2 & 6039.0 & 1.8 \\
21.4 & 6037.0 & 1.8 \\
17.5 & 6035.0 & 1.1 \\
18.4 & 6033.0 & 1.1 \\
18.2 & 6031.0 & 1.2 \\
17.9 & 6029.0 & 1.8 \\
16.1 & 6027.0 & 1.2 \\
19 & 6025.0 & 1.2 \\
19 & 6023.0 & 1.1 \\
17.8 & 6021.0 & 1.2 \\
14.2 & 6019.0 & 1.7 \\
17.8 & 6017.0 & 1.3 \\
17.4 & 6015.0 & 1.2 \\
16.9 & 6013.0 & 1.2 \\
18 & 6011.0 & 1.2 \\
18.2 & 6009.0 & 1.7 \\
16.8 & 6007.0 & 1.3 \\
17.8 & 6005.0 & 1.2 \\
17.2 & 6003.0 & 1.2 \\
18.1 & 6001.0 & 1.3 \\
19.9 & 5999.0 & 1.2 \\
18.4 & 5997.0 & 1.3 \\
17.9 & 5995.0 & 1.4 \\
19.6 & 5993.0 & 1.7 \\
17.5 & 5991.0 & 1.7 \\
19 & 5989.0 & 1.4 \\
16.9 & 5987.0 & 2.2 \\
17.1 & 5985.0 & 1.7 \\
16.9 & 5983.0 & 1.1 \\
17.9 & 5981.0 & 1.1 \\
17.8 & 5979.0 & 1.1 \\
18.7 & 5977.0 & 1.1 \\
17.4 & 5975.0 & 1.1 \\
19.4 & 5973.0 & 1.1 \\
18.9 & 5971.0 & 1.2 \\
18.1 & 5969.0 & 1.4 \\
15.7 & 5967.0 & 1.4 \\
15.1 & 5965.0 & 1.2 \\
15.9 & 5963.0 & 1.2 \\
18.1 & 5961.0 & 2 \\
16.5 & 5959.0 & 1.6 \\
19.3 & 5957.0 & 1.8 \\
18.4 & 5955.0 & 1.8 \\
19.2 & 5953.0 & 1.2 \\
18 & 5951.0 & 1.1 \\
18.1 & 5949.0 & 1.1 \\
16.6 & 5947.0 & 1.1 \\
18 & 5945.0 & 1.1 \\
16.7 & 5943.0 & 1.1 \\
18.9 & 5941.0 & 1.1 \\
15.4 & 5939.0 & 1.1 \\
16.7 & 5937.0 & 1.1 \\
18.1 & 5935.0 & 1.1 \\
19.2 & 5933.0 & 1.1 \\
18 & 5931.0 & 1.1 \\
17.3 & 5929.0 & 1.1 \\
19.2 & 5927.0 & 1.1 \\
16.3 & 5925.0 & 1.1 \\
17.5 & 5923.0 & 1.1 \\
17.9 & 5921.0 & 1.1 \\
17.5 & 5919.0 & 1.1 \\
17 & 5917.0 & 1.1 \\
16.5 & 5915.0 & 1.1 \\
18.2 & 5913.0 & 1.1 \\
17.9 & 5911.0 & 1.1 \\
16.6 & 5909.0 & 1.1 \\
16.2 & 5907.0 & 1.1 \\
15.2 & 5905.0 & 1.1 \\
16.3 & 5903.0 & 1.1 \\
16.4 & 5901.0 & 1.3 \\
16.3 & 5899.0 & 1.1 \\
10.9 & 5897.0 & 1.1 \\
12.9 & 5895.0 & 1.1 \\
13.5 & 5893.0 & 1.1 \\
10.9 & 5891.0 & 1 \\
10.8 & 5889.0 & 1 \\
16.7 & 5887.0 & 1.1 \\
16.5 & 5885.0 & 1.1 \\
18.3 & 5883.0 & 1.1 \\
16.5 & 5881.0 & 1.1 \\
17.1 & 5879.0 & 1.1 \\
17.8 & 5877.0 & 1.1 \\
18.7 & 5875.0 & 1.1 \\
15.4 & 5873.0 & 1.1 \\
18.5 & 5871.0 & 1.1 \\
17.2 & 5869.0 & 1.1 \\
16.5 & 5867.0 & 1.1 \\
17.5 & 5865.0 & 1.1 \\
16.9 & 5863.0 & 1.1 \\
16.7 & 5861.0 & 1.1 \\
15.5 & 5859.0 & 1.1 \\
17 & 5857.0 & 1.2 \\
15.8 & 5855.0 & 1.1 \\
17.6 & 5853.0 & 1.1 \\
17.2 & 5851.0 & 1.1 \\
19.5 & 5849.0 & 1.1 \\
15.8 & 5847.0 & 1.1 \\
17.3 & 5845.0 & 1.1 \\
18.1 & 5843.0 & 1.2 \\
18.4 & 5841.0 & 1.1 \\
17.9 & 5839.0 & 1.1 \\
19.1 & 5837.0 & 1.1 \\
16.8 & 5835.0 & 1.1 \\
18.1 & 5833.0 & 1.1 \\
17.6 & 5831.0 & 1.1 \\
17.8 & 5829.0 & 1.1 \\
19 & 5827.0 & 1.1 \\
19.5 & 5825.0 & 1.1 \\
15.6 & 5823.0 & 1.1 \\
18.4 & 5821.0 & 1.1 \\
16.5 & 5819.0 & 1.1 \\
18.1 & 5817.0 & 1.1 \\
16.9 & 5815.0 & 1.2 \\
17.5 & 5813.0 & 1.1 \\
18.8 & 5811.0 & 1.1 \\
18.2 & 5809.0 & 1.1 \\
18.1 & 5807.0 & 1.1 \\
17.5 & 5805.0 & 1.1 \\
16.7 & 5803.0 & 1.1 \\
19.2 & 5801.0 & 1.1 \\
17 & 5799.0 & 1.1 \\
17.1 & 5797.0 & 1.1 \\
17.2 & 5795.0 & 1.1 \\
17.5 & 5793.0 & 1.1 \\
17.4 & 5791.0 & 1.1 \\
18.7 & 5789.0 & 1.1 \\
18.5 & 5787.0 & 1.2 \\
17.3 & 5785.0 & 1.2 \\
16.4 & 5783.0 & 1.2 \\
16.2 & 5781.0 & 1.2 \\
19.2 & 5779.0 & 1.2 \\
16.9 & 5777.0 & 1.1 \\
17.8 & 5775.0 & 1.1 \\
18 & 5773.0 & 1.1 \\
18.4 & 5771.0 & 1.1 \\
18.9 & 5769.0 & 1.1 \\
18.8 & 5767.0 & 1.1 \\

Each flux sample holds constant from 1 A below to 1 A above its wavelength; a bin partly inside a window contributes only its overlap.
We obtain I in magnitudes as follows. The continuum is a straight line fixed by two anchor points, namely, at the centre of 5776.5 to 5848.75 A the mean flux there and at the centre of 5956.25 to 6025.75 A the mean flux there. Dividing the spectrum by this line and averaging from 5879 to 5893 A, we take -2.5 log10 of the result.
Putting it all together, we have 0.18 mag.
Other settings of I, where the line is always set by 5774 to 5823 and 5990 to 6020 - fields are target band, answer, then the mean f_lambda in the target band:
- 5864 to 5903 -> 0.13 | 15.7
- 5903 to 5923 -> 0.04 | 17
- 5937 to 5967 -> 0.02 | 17.4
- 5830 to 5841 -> -0.02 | 17.9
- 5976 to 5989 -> 0.00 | 17.7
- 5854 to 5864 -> 0.08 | 16.4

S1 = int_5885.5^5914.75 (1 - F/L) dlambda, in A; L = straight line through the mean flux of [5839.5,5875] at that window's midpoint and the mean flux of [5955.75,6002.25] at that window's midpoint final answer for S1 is 4.1 A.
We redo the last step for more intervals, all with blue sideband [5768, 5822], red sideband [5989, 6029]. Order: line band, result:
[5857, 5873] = 0.8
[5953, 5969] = 0.5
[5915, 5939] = 0.3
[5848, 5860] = 0.4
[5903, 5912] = 0.7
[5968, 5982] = -0.4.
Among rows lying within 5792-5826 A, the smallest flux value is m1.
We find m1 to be 15.6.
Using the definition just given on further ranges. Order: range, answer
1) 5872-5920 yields 10.8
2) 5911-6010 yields 15.1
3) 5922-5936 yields 16.3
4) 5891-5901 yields 10.9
